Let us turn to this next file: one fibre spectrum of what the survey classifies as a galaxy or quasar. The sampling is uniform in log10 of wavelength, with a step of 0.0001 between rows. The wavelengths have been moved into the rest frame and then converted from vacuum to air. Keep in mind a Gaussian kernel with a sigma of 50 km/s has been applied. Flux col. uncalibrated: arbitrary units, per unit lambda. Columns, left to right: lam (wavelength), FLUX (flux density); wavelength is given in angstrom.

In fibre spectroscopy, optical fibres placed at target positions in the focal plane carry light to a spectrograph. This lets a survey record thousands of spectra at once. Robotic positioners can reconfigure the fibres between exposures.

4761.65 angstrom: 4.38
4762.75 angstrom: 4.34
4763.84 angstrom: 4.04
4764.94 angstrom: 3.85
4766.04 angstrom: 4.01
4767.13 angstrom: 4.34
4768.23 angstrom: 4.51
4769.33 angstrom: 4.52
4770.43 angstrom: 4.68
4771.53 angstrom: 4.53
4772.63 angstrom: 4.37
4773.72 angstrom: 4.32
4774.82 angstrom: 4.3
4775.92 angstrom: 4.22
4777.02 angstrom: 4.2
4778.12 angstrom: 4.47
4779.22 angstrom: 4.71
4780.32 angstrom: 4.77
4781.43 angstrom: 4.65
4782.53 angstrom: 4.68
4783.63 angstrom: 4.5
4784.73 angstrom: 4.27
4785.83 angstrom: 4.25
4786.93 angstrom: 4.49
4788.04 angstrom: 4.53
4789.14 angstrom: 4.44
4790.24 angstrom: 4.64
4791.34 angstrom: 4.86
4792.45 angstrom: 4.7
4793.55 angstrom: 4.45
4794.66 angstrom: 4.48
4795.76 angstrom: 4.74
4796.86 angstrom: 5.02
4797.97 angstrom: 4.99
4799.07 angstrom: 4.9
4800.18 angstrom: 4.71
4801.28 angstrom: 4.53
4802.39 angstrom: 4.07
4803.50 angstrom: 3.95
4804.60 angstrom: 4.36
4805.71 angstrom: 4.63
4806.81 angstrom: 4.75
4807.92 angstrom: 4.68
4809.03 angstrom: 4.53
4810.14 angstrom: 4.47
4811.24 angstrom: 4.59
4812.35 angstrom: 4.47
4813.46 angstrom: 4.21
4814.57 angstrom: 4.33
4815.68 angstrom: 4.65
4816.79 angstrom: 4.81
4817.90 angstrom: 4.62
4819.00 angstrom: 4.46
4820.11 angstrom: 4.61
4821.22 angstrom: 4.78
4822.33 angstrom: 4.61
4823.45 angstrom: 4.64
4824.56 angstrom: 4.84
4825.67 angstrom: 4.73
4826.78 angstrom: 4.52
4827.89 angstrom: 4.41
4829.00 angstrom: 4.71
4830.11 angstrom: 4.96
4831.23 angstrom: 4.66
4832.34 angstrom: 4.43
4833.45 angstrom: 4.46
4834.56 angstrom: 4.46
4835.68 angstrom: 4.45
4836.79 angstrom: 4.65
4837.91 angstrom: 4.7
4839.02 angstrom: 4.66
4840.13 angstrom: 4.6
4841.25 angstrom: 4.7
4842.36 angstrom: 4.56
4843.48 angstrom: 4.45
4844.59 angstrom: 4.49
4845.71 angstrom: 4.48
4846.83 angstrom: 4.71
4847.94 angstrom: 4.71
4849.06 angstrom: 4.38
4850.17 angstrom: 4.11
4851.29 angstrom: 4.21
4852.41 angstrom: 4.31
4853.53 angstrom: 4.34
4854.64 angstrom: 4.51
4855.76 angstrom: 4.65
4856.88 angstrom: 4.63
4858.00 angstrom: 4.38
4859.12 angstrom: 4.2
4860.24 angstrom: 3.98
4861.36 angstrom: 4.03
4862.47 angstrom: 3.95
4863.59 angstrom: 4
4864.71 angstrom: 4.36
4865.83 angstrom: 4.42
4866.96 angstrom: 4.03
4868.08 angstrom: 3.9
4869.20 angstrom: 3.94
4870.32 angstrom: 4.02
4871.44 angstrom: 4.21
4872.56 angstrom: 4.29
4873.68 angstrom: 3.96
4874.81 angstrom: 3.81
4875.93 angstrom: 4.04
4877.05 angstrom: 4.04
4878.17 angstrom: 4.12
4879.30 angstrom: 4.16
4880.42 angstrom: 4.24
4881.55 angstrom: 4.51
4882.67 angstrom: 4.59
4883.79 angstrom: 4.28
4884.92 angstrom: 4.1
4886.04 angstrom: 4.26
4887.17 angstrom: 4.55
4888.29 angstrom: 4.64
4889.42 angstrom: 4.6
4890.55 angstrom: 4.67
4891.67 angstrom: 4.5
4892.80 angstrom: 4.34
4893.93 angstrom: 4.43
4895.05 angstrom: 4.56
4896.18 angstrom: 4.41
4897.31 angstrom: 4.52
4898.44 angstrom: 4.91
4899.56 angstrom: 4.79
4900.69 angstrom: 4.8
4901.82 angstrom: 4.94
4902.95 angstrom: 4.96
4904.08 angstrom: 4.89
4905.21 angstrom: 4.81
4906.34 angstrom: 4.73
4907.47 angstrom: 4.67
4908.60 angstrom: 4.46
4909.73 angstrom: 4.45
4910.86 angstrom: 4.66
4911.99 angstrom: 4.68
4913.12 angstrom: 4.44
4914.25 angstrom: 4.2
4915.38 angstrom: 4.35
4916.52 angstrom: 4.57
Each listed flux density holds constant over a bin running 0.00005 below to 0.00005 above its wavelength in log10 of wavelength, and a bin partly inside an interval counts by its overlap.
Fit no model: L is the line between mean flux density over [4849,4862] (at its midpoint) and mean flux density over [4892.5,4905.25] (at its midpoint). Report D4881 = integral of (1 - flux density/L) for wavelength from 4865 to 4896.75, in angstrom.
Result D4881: 1.9 angstrom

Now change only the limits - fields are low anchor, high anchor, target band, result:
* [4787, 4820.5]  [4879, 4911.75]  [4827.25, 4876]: 2.2 angstrom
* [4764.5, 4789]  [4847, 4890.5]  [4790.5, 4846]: -3.1 angstrom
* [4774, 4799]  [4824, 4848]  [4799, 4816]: 0.4 angstrom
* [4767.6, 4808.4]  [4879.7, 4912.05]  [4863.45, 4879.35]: 1.7 angstrom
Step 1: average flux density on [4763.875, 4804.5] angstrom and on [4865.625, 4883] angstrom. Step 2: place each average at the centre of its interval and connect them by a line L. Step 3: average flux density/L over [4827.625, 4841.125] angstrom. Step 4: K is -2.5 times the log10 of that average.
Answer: -0.08 mag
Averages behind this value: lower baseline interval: 4.48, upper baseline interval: 4.13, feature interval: 4.6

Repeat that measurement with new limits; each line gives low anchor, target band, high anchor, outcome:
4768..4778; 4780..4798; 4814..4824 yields -0.03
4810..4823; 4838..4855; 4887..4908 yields 0.03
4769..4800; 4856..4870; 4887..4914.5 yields 0.11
